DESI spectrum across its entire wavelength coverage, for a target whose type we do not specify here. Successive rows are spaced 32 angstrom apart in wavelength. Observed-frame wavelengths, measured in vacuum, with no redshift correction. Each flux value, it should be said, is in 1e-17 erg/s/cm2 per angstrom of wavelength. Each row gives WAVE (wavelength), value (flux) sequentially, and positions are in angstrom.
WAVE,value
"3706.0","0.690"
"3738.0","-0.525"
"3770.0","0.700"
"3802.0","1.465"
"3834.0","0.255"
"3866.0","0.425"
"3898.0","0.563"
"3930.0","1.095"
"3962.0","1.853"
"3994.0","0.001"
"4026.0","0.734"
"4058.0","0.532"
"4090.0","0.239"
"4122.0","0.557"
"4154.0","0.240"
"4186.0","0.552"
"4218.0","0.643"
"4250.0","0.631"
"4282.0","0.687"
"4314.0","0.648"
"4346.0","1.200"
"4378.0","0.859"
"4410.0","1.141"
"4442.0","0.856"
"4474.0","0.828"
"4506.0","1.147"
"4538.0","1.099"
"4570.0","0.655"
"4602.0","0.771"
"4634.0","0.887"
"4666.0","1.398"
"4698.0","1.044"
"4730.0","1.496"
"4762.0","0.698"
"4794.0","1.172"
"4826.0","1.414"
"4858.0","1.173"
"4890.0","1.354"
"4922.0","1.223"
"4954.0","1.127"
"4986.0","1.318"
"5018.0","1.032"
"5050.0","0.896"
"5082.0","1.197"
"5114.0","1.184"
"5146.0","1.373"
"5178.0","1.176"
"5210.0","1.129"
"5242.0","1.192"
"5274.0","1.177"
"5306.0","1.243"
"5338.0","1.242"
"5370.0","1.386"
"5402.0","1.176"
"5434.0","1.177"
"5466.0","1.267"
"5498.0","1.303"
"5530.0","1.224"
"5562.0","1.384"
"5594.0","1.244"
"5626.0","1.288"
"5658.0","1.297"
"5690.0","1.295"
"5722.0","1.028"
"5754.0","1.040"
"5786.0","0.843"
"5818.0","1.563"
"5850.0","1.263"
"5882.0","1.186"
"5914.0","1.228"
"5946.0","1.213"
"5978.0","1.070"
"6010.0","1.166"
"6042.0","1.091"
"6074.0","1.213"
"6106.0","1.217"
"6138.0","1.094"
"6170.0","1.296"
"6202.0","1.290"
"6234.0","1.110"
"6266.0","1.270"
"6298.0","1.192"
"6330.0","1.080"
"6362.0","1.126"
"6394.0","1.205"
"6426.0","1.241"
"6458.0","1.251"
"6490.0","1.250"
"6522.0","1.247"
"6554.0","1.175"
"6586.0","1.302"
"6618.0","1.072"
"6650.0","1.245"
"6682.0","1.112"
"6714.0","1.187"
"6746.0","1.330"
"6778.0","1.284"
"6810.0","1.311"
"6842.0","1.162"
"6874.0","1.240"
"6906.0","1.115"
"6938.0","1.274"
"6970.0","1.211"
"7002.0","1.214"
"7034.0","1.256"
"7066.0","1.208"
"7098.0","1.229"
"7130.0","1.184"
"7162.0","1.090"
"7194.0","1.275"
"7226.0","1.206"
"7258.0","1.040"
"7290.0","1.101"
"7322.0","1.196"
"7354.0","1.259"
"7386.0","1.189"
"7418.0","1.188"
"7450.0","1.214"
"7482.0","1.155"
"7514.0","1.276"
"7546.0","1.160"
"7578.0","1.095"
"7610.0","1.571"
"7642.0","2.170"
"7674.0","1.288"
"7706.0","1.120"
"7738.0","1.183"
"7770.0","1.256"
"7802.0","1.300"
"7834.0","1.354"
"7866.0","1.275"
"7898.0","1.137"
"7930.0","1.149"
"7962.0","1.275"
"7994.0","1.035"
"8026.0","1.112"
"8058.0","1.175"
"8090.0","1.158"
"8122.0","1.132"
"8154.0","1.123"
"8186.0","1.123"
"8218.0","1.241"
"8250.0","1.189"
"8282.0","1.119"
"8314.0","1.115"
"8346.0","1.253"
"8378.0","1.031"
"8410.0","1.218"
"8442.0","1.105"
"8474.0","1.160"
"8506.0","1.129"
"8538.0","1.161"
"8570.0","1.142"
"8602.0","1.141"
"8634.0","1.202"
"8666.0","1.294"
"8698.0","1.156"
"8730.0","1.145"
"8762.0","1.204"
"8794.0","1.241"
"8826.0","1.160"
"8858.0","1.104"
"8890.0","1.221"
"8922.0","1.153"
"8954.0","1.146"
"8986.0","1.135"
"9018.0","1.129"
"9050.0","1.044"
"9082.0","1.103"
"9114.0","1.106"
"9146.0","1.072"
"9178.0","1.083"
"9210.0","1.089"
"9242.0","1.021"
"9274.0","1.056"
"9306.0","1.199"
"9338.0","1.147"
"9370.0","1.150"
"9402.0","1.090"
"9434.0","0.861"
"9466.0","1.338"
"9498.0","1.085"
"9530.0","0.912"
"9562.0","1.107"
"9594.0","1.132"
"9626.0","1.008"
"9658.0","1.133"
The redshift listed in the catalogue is 0.16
